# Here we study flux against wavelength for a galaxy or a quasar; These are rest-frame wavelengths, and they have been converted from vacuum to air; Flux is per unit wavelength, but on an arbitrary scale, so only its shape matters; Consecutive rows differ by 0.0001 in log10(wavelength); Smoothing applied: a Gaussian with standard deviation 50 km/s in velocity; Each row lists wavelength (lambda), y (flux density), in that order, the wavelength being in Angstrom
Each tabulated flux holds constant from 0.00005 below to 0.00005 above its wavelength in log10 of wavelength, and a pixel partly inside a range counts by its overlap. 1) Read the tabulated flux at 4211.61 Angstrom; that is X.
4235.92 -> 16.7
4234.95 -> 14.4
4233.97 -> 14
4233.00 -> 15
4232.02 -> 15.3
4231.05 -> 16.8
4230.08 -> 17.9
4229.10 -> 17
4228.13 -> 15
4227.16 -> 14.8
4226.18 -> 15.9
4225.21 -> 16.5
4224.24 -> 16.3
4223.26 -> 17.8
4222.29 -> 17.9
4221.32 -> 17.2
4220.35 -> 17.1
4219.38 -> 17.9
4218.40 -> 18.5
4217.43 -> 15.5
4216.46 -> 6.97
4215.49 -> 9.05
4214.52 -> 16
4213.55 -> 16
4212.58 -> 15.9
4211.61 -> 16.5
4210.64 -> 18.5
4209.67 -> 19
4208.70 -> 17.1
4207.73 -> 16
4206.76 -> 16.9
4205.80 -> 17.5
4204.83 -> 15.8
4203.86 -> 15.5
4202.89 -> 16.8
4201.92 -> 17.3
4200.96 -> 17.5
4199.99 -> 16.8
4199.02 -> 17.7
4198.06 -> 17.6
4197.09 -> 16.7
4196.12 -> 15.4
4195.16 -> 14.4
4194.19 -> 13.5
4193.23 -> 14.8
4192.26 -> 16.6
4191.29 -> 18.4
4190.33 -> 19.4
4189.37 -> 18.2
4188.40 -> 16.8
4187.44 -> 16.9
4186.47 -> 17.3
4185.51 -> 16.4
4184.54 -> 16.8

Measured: 16.5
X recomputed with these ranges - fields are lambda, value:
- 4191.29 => 18.4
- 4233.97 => 14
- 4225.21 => 16.5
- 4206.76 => 16.9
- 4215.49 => 9.05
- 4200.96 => 17.5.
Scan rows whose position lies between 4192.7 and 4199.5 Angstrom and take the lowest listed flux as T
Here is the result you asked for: 13.5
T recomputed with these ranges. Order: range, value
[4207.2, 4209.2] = 16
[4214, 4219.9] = 6.97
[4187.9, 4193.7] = 14.8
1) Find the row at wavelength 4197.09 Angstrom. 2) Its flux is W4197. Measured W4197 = 16.7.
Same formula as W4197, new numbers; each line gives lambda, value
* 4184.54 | 16.8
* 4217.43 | 15.5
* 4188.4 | 16.8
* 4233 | 15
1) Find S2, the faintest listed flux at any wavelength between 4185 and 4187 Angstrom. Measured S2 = 16.4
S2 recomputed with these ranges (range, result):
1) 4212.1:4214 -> 15.9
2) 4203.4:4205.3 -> 15.5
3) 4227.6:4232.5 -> 15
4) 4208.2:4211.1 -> 17.1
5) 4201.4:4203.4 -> 16.8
